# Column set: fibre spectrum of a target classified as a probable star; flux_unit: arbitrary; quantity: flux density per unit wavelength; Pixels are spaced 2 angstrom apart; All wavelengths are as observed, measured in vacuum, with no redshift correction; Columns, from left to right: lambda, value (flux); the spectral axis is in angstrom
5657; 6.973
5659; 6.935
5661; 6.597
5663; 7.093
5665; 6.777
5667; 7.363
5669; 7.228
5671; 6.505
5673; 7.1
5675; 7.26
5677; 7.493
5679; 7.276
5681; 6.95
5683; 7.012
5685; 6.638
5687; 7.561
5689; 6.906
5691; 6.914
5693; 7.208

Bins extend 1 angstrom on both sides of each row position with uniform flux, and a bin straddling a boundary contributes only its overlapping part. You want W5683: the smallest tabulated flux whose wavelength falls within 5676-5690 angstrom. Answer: 6.638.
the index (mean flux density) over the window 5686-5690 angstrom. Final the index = 7.23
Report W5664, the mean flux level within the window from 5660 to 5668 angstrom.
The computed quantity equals 6.96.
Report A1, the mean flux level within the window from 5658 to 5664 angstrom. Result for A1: 6.88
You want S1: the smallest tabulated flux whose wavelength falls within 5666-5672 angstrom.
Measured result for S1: 6.505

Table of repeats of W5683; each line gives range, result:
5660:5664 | 6.597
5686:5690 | 6.906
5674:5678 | 7.26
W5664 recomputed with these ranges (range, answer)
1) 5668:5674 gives 6.94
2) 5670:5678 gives 7.09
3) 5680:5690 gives 7.01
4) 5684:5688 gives 7.1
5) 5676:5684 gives 7.18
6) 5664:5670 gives 7.12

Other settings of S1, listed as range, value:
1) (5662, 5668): 6.777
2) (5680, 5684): 6.95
